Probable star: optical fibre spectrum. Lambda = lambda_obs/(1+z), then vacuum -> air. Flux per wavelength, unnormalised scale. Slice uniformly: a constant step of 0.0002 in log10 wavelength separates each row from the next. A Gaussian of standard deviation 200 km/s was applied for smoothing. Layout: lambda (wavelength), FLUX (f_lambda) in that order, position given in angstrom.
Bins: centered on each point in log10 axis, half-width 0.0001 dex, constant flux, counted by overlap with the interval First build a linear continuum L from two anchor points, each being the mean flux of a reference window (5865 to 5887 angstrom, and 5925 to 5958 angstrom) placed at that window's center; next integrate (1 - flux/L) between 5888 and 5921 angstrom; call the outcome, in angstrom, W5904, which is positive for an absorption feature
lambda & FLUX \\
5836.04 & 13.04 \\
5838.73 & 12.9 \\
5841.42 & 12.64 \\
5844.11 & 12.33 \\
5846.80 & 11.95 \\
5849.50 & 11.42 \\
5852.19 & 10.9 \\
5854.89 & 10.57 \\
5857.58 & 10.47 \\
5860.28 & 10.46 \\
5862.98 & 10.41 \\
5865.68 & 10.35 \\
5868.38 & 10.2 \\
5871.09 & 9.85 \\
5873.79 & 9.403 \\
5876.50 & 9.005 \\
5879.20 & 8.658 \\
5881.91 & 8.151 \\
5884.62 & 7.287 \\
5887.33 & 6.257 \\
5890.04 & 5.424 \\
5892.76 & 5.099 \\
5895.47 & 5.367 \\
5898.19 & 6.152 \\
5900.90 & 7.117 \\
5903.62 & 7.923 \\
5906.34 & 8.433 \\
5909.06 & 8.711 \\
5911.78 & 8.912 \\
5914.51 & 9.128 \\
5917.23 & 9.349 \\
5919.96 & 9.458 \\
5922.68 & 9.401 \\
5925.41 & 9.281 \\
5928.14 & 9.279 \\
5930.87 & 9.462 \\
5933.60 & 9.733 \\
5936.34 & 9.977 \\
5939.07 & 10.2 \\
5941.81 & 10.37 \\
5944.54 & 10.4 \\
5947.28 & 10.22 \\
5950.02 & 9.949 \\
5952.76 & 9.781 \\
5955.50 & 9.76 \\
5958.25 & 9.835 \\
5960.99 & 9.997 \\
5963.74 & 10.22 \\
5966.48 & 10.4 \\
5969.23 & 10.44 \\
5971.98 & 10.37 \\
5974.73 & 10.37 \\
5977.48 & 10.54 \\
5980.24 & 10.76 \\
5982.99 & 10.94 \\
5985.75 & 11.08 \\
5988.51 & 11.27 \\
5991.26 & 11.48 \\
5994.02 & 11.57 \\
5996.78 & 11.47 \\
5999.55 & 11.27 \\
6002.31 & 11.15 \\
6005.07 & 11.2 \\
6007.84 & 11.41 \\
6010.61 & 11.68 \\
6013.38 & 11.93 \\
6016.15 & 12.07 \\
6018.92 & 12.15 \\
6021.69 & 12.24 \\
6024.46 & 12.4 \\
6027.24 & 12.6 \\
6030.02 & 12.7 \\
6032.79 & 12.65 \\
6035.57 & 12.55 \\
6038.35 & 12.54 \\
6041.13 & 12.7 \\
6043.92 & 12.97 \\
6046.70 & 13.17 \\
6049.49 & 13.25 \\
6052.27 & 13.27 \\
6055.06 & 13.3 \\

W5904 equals 6.4 angstrom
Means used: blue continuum 8.94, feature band 7.54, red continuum 9.88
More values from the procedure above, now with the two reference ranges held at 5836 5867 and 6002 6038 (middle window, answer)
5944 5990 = 5.81 angstrom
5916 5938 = 4.14 angstrom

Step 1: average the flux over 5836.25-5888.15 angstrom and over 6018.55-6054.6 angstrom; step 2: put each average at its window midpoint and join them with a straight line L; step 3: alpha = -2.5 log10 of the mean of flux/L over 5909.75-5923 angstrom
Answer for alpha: 0.196 mag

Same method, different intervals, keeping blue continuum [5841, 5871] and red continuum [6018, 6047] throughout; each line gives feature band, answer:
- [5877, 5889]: 0.417 mag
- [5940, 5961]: 0.178 mag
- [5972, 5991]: 0.122 mag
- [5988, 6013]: 0.081 mag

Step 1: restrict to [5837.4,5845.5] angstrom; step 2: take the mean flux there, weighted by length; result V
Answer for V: 12.6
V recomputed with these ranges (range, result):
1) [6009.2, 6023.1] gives 12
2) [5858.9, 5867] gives 10.4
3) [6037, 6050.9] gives 12.9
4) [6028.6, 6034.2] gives 12.7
